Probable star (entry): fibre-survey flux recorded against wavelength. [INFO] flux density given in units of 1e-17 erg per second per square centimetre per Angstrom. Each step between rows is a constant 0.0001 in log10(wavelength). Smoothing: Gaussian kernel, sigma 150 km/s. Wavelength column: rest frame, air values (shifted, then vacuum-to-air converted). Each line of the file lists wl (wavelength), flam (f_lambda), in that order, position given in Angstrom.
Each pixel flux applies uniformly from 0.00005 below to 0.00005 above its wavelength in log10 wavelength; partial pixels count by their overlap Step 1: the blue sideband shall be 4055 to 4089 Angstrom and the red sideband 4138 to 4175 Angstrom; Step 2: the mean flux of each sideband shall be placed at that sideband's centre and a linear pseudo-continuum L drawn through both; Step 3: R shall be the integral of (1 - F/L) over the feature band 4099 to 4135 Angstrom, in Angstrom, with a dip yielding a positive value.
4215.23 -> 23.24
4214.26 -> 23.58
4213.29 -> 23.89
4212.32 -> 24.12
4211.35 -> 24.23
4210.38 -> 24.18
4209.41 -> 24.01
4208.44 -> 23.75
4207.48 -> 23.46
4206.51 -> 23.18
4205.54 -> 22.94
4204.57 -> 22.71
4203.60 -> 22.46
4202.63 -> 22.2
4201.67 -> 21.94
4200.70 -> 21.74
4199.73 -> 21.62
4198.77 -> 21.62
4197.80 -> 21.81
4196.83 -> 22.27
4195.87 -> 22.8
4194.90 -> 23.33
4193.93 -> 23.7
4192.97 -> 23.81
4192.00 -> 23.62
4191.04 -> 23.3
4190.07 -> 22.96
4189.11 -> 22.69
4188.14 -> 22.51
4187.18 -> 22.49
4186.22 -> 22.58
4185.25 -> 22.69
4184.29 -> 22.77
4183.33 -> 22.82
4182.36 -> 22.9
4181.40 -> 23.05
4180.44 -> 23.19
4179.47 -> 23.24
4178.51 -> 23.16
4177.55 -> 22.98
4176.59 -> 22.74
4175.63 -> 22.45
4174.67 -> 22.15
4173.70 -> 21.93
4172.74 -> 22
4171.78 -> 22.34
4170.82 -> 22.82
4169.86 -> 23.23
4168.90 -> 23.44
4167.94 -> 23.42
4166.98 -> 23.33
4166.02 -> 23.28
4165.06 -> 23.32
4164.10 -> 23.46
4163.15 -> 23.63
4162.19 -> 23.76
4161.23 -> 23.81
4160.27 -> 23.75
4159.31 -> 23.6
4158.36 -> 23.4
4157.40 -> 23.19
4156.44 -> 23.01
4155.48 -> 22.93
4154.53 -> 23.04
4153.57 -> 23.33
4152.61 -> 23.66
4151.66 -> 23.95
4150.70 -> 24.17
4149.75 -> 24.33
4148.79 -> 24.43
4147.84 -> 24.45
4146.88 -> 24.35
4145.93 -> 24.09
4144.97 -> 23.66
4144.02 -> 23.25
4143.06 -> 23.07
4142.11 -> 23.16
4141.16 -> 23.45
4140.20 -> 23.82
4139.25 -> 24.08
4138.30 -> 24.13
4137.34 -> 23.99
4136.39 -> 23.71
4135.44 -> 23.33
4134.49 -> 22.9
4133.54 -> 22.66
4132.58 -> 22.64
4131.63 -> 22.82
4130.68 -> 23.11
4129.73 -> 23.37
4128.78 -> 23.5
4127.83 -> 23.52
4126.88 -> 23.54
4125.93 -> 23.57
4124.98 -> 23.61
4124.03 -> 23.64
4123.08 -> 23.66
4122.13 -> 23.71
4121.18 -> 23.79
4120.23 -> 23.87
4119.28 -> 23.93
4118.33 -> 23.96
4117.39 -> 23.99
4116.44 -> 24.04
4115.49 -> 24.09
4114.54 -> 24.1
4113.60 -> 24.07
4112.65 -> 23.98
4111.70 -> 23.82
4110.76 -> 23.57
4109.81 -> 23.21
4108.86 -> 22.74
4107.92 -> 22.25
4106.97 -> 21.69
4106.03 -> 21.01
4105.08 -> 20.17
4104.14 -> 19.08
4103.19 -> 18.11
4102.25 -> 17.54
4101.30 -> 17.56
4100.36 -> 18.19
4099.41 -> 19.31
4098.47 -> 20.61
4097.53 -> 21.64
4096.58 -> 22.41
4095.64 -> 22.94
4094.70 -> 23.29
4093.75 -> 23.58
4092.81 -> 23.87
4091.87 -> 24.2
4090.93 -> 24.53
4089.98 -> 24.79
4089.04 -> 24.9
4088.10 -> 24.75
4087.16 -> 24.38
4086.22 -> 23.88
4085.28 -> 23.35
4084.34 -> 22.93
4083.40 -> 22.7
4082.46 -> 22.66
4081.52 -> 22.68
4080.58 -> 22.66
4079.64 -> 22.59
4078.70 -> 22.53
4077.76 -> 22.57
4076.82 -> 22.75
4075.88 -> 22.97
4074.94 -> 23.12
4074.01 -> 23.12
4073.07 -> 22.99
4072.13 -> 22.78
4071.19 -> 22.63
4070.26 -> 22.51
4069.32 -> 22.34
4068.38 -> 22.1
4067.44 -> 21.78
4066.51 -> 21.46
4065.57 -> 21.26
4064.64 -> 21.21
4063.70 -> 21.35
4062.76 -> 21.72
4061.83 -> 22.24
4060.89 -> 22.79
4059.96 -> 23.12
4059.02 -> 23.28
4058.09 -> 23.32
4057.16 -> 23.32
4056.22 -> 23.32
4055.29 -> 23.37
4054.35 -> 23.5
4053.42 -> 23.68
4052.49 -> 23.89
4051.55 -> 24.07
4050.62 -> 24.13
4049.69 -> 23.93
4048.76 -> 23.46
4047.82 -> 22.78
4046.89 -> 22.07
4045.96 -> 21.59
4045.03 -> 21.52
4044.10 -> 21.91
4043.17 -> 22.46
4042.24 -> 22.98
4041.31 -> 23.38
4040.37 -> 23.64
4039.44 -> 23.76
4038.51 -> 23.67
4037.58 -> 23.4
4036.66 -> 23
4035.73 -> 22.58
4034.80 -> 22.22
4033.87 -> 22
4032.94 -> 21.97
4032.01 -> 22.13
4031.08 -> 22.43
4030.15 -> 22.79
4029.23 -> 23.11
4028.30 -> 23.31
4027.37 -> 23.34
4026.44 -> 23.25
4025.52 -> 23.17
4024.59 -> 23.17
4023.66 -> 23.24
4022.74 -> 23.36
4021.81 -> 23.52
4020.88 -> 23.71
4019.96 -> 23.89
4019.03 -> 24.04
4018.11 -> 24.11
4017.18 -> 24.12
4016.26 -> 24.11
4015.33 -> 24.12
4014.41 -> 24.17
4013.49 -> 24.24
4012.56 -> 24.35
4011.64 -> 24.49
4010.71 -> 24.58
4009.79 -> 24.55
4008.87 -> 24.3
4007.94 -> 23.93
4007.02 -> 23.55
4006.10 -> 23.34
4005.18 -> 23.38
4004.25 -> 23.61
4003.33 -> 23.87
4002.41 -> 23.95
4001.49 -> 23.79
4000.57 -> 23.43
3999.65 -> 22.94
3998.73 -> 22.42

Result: 1.0 Angstrom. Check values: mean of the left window 22.8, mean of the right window 23.4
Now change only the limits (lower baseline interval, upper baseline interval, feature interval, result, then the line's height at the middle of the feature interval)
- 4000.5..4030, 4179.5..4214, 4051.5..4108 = 2.70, 23.5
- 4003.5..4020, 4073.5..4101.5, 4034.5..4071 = 0.91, 23.4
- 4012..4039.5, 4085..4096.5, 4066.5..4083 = 0.86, 23.8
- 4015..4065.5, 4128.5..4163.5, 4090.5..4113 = 1.66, 23.3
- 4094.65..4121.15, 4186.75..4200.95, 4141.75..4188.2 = -1.61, 22.5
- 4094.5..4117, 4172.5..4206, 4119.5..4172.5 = -3.30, 22.1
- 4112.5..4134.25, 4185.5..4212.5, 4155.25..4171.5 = -0.09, 23.2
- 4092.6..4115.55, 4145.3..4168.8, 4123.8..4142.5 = -0.56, 22.7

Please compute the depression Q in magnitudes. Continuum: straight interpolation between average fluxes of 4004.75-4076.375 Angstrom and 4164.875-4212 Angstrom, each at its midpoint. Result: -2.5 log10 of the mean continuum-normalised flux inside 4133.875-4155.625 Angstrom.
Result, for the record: -0.04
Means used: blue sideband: 23.1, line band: 23.7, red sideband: 22.9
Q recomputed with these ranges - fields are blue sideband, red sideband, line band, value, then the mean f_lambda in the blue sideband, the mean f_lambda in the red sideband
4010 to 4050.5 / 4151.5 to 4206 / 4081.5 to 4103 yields 0.03 mag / 23.2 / 22.9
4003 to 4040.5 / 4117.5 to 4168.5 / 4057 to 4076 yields 0.05 mag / 23.5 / 23.6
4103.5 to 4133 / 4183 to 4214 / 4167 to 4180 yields 0.01 mag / 23.1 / 23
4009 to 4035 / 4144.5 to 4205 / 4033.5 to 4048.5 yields 0.04 mag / 23.5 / 23.1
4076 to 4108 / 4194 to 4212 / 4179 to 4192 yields -0.01 mag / 22.1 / 22.8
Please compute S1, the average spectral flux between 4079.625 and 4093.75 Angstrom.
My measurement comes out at 23.7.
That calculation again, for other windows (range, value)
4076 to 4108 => 22.1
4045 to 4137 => 22.8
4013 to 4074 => 23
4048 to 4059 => 23.6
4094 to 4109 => 20.5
